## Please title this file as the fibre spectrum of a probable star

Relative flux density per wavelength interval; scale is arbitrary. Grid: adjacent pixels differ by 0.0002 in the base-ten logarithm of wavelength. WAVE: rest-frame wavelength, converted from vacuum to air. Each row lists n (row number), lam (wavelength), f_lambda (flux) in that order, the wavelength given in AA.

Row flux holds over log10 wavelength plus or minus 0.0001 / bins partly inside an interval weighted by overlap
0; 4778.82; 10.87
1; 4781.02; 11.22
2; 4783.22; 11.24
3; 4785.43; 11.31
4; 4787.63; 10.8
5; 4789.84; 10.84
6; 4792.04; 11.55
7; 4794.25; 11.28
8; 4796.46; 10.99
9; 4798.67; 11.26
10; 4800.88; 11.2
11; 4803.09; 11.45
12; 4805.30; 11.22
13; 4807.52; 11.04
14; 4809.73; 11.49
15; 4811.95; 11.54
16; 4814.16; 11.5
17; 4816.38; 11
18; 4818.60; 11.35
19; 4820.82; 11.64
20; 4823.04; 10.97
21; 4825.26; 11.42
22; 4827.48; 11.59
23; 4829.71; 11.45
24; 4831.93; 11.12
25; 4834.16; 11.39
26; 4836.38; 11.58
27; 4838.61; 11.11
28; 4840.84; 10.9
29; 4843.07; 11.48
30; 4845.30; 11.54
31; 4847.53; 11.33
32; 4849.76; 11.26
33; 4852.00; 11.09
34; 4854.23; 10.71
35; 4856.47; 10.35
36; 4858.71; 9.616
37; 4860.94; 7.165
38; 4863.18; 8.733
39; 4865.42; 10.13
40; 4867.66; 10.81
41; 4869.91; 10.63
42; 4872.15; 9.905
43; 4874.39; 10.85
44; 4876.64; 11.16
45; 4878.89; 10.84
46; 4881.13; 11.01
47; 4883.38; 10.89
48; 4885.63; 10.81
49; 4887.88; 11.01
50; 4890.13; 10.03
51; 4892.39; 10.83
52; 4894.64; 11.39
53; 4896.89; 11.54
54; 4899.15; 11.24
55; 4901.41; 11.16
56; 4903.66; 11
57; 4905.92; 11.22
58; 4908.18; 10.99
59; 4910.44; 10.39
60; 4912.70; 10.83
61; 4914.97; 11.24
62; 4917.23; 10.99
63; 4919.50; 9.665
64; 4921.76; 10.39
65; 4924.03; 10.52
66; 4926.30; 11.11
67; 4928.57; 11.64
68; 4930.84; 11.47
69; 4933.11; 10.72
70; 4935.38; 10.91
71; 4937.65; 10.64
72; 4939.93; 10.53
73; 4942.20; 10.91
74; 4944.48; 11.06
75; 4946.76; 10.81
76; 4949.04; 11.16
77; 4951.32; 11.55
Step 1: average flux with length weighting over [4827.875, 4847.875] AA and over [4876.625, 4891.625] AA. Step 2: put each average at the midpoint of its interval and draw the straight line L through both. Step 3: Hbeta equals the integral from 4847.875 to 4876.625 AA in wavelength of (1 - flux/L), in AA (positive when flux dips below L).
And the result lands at 2.26 AA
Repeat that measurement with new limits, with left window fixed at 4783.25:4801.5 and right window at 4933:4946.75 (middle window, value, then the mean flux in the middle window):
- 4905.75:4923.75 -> 0.3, 10.7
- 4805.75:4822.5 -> -0.4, 11.3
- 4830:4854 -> -0.5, 11.3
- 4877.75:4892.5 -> 0.2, 10.8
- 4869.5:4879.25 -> 0.3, 10.7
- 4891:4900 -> -0.3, 11.2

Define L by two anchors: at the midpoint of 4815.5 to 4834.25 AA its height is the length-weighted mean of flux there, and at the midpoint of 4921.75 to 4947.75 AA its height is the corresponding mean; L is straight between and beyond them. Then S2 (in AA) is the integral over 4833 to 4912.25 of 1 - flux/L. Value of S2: 2.8 AA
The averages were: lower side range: 11.3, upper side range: 10.9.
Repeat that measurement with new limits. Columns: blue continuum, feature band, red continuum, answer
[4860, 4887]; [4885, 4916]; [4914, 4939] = -1.2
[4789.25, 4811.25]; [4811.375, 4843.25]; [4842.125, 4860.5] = -1.0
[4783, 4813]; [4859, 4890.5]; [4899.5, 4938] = 2.1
